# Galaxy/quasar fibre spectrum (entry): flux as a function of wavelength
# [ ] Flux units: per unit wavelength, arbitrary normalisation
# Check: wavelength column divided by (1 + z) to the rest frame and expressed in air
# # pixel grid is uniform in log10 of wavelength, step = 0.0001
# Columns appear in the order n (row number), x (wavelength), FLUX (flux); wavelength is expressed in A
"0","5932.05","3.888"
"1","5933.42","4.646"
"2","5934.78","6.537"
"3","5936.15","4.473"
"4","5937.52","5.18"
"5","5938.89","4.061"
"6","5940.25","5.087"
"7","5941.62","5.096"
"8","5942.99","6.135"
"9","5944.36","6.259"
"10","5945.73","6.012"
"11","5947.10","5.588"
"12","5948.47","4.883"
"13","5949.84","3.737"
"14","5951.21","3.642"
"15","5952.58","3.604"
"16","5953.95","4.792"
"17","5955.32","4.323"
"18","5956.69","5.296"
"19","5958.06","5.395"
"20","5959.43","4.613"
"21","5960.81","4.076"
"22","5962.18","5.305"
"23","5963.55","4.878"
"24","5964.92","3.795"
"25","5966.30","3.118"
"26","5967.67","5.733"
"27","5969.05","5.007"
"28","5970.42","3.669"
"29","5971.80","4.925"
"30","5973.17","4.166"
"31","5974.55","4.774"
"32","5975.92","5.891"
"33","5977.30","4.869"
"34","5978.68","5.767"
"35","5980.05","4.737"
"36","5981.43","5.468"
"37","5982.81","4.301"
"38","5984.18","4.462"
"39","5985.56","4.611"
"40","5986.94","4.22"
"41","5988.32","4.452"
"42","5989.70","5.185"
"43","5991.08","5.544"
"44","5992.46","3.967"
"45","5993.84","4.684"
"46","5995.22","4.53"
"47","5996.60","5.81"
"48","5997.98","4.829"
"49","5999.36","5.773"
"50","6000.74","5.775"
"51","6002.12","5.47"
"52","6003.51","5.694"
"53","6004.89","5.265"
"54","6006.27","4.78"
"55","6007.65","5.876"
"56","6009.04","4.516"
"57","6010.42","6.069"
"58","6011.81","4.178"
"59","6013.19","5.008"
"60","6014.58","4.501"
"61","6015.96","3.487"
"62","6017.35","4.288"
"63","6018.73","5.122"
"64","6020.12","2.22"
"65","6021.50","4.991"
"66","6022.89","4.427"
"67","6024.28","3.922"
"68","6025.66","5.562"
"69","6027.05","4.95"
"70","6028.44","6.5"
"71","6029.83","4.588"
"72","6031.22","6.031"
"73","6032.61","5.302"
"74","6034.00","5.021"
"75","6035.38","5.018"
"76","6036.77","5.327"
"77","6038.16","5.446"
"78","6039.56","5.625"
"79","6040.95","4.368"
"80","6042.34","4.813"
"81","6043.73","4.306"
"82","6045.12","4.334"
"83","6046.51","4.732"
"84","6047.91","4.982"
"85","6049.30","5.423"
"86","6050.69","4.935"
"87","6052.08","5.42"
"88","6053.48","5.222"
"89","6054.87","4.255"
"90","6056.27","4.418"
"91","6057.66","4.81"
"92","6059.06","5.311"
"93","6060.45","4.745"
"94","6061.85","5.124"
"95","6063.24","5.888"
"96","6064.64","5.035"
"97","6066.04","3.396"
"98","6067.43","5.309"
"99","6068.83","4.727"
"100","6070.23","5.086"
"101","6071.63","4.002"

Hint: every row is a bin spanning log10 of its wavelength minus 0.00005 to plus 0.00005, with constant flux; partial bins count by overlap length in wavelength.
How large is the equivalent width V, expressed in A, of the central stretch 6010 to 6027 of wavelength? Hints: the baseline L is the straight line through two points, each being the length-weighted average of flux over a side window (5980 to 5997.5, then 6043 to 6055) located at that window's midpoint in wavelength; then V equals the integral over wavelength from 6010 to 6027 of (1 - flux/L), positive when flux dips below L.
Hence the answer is 1.2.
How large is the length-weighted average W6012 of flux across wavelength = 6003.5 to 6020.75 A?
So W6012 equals 4.66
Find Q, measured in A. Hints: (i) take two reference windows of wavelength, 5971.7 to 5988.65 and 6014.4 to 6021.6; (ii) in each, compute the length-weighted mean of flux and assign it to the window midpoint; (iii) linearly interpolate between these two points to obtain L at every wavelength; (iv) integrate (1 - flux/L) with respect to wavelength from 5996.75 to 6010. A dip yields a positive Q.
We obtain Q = -3.2 A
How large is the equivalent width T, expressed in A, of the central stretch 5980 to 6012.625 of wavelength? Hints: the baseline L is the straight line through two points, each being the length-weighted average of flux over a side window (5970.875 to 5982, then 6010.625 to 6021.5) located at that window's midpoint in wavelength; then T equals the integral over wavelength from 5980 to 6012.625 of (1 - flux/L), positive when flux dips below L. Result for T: -2.7 A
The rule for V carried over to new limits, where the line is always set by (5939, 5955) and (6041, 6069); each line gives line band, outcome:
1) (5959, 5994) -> 1.5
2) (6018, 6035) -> 0.0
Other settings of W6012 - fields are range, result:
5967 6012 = 5.01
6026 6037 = 5.35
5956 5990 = 4.74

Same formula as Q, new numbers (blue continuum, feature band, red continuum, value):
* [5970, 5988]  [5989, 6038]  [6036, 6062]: -1.4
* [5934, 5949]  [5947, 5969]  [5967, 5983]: 2.7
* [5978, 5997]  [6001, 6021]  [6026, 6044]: 0.9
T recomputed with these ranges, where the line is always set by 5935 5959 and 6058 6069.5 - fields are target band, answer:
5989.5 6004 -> -0.8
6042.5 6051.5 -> 0.3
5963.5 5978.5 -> 0.9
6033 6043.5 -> -0.3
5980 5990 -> 0.6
